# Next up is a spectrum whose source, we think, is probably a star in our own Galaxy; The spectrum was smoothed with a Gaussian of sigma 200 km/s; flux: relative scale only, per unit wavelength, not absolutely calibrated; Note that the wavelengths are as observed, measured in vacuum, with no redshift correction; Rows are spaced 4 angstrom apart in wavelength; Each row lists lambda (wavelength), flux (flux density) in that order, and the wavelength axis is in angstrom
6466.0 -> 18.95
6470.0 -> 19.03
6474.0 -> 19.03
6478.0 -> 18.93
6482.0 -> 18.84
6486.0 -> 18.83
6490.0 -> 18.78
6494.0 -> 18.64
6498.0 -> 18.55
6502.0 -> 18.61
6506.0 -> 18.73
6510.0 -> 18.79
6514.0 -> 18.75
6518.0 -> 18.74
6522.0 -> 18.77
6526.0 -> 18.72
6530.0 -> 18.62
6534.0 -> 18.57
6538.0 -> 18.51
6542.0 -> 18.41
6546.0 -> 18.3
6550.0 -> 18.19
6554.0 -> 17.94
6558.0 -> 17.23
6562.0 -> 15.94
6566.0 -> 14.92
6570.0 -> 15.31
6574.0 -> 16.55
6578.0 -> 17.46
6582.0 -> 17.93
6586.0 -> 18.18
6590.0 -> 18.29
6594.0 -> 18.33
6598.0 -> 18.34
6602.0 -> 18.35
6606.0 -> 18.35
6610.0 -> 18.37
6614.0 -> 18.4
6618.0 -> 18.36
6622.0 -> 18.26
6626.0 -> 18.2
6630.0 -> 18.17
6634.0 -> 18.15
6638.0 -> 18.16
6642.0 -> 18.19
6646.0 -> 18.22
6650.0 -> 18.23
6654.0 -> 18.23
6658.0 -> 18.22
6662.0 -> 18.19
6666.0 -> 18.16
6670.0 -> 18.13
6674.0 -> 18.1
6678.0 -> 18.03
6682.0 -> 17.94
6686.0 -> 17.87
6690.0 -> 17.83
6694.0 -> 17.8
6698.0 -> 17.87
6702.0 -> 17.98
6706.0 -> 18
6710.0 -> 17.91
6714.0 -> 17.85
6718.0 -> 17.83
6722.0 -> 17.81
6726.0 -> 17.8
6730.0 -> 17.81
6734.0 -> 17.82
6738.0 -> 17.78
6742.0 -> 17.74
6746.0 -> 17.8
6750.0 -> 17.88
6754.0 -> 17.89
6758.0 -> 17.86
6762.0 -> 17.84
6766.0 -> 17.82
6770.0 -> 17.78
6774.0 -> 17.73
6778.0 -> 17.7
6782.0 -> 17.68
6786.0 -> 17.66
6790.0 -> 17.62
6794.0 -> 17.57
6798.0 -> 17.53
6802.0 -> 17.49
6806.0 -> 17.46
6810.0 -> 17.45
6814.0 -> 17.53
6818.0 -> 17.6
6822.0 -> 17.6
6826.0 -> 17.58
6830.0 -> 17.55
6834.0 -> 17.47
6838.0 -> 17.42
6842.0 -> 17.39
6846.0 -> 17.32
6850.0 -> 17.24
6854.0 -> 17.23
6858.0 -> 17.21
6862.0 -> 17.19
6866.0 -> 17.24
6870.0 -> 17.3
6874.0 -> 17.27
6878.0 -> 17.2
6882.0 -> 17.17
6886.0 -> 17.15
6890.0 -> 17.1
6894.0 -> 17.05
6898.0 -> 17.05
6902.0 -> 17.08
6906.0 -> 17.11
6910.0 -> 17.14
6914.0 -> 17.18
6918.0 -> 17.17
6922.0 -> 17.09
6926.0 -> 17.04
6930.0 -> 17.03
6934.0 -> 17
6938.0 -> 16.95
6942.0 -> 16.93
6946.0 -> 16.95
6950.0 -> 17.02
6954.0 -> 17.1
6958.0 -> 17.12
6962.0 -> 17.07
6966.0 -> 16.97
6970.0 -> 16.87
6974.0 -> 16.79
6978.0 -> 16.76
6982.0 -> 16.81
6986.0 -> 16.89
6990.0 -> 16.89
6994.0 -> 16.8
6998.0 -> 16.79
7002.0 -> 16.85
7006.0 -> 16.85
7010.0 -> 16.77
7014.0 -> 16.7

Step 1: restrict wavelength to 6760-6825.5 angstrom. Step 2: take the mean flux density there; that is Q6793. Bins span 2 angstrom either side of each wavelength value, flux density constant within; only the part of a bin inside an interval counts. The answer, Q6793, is 17.6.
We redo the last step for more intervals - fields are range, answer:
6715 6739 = 17.8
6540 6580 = 17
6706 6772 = 17.8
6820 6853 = 17.4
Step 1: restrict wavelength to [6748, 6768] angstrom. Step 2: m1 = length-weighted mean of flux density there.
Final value 17.9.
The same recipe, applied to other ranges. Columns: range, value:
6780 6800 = 17.6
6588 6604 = 18.3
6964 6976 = 16.9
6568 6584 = 16.8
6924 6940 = 17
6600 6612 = 18.4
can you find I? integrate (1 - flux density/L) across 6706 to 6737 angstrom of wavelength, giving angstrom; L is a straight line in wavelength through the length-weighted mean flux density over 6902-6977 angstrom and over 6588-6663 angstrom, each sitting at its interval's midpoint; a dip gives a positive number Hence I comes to 0.1 angstrom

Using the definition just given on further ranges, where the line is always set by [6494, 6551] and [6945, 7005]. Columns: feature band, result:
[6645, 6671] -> -0.2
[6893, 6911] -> 0.1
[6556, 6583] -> 2.9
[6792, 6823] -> 0.0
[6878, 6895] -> 0.1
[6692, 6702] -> 0.0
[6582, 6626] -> 0.0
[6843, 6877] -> 0.2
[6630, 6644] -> 0.0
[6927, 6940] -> 0.1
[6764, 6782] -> -0.1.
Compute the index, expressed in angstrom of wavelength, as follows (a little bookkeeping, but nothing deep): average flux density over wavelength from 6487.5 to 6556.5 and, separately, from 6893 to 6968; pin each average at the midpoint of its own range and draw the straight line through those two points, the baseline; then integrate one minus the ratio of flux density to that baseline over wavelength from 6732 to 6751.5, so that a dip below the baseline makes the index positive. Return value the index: -0.1 angstrom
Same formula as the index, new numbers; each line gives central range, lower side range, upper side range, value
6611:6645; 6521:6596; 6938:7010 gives -1.3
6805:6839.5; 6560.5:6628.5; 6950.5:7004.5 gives -0.6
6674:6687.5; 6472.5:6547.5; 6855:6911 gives 0.0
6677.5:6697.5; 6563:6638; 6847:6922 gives -0.3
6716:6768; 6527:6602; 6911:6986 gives -1.4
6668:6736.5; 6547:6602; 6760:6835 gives -1.6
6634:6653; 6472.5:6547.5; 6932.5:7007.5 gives 0.0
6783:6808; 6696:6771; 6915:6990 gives 0.1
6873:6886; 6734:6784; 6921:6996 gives 0.1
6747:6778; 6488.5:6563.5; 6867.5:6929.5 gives -0.4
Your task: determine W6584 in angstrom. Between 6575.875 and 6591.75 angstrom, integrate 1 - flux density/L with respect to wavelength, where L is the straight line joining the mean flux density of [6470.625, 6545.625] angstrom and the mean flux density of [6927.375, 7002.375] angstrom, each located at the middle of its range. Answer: 0.4 angstrom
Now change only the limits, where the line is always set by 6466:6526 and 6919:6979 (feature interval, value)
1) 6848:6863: 0.1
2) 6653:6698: 0.1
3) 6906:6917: 0.0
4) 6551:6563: 0.9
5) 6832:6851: 0.0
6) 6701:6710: 0.0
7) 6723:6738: 0.0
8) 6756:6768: -0.1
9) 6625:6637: 0.1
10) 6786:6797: 0.0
